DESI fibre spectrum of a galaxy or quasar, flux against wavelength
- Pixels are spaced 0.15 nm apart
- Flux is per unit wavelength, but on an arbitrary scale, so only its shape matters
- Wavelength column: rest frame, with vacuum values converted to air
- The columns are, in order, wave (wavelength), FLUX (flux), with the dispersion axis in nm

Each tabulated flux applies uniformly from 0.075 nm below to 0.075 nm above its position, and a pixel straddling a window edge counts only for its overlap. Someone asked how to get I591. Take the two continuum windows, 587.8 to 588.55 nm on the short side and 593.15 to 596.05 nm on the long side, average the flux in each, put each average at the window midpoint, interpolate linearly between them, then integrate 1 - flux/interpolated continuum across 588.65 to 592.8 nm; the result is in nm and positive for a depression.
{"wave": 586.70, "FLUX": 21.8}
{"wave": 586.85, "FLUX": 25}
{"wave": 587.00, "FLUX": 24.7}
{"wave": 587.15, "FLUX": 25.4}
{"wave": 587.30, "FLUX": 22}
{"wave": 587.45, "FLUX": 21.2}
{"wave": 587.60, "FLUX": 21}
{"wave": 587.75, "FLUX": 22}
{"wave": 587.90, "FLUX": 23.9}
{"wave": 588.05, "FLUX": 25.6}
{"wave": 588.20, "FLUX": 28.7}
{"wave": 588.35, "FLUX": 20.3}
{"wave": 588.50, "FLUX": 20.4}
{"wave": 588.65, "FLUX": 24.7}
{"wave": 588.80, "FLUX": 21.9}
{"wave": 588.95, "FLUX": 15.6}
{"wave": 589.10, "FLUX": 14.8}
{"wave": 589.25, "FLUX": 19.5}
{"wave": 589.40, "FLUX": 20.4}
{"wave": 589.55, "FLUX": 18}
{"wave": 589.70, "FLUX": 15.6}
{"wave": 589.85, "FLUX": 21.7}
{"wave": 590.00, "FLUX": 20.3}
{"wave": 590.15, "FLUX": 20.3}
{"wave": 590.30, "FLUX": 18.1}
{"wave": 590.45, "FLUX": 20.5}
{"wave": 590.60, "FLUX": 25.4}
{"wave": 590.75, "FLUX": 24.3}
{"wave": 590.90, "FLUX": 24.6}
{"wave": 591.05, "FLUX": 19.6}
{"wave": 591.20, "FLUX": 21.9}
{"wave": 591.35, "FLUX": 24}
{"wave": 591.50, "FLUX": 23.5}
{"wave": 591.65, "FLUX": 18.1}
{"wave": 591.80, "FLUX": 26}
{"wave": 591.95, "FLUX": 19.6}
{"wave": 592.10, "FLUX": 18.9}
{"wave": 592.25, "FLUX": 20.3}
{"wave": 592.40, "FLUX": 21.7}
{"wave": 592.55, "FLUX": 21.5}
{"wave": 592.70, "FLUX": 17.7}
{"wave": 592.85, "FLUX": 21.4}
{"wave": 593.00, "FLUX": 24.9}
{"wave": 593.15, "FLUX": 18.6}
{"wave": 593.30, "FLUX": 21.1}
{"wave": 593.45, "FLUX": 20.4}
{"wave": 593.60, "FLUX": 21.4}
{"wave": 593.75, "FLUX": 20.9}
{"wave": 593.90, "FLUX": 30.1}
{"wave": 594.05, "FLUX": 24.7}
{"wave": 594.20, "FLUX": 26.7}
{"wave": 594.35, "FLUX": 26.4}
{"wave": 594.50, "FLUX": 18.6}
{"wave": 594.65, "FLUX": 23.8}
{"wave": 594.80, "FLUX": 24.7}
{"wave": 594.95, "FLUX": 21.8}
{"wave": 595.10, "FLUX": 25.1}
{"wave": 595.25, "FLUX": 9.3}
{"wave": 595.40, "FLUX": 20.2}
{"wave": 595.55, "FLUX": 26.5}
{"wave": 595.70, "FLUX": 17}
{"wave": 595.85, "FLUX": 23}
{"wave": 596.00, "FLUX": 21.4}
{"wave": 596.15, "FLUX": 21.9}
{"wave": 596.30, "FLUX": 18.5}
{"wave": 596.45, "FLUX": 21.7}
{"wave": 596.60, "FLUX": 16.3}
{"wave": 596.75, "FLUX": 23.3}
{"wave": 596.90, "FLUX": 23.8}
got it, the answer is 0.46 nm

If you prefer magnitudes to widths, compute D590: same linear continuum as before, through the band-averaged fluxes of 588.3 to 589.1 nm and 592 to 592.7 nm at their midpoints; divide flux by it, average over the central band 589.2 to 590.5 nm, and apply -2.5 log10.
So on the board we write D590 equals 0.04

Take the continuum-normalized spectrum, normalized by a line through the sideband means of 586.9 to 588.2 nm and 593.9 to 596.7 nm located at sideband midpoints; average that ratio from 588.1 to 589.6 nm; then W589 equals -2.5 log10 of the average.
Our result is 0.135 mag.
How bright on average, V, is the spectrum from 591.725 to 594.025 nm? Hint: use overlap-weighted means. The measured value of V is 21.7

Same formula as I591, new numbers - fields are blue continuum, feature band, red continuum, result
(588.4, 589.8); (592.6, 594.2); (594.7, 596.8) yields -0.170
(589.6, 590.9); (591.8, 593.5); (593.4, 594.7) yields 0.142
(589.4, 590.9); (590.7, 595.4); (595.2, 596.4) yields -0.377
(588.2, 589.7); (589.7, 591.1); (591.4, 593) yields -0.067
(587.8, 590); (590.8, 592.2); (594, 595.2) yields 0.017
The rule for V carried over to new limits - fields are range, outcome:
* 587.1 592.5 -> 21.4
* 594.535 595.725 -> 21.1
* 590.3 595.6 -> 22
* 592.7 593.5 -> 21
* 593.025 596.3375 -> 22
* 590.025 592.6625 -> 21.6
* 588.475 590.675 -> 19.8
